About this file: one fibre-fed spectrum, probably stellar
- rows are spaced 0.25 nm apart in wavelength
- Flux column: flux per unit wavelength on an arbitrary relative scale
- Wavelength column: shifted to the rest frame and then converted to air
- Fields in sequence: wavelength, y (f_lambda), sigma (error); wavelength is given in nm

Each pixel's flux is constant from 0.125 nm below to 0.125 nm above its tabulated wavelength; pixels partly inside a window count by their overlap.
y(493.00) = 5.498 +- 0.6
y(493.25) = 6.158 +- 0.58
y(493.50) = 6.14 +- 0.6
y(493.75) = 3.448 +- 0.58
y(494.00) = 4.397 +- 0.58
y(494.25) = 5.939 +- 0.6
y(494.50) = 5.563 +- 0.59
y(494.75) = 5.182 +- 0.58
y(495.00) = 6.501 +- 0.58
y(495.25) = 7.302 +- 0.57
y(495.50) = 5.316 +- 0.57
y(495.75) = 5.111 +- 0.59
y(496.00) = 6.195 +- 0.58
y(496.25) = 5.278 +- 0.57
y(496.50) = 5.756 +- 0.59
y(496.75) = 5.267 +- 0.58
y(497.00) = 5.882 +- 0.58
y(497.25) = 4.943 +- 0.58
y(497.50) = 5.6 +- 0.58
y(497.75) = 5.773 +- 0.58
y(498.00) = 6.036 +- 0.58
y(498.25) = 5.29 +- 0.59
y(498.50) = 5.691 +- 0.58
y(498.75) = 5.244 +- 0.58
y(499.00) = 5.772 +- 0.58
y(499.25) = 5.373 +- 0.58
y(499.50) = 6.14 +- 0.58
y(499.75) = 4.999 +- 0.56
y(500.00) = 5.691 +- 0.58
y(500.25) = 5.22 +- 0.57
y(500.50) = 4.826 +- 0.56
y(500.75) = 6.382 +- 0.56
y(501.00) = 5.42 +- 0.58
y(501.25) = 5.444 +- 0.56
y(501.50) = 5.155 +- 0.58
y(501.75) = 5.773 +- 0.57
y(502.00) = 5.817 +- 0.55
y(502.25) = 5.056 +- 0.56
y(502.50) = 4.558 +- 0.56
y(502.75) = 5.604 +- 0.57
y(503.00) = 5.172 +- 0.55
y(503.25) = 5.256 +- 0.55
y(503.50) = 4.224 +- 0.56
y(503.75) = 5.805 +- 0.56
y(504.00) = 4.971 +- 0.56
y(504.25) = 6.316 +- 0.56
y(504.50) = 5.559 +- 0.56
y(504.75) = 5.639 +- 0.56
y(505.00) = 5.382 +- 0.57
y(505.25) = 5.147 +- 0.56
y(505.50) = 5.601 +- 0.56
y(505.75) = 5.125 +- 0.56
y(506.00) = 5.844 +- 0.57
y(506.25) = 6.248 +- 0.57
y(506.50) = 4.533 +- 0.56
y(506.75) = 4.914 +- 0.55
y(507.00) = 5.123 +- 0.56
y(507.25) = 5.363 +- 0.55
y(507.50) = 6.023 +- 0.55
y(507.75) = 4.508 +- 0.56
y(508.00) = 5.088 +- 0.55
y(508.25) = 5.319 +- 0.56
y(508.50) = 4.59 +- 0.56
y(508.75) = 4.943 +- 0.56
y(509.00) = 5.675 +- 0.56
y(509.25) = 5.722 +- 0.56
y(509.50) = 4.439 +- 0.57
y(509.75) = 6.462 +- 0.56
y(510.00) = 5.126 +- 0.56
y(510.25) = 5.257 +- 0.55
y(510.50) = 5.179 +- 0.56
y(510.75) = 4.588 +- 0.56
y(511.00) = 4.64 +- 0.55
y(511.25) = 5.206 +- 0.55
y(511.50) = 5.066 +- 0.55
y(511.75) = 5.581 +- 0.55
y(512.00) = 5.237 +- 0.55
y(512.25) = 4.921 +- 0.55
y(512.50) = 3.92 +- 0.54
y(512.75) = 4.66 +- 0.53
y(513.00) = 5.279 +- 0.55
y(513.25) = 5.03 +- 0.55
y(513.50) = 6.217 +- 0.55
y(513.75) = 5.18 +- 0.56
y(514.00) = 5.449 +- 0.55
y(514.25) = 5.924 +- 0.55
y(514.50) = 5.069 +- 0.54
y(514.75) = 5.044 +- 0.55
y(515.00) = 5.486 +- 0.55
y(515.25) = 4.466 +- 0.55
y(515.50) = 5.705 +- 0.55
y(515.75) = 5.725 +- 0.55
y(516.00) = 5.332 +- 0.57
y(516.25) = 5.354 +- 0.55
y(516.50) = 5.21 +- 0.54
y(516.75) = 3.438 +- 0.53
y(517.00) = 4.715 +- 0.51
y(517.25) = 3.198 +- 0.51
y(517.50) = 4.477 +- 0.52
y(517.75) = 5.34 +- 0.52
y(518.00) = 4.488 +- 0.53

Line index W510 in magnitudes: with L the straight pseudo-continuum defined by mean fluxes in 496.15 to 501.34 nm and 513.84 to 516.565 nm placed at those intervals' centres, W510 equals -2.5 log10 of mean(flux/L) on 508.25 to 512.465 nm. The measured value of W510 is 0.05 mag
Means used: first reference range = 5.53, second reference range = 5.34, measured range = 5.14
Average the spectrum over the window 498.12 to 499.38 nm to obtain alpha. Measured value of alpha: 5.48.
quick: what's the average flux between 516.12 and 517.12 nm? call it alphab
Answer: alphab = 4.68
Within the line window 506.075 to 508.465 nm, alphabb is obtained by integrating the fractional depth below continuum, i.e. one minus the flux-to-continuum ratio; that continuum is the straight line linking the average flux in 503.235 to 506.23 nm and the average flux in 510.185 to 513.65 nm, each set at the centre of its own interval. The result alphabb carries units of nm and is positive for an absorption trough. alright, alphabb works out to 0.04 nm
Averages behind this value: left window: 5.44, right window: 5.05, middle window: 5.22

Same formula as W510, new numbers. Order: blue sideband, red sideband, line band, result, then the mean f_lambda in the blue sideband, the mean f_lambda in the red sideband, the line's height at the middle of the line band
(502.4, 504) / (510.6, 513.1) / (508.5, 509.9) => -0.08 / 5.1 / 4.91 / 4.97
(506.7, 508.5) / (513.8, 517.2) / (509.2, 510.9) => -0.02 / 5.16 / 5.11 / 5.14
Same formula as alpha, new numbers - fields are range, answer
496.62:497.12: 5.57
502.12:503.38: 5.13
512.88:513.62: 5.51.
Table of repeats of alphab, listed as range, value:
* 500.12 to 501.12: 5.46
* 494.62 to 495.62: 6.08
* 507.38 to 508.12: 5.2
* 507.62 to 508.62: 4.88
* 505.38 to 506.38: 5.7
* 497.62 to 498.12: 5.9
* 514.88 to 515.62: 5.21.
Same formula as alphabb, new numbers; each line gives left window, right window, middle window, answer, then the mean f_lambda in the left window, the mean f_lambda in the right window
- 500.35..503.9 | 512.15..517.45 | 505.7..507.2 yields -0.03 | 5.32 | 5.01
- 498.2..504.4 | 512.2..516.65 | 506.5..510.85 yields 0.10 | 5.41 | 5.22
